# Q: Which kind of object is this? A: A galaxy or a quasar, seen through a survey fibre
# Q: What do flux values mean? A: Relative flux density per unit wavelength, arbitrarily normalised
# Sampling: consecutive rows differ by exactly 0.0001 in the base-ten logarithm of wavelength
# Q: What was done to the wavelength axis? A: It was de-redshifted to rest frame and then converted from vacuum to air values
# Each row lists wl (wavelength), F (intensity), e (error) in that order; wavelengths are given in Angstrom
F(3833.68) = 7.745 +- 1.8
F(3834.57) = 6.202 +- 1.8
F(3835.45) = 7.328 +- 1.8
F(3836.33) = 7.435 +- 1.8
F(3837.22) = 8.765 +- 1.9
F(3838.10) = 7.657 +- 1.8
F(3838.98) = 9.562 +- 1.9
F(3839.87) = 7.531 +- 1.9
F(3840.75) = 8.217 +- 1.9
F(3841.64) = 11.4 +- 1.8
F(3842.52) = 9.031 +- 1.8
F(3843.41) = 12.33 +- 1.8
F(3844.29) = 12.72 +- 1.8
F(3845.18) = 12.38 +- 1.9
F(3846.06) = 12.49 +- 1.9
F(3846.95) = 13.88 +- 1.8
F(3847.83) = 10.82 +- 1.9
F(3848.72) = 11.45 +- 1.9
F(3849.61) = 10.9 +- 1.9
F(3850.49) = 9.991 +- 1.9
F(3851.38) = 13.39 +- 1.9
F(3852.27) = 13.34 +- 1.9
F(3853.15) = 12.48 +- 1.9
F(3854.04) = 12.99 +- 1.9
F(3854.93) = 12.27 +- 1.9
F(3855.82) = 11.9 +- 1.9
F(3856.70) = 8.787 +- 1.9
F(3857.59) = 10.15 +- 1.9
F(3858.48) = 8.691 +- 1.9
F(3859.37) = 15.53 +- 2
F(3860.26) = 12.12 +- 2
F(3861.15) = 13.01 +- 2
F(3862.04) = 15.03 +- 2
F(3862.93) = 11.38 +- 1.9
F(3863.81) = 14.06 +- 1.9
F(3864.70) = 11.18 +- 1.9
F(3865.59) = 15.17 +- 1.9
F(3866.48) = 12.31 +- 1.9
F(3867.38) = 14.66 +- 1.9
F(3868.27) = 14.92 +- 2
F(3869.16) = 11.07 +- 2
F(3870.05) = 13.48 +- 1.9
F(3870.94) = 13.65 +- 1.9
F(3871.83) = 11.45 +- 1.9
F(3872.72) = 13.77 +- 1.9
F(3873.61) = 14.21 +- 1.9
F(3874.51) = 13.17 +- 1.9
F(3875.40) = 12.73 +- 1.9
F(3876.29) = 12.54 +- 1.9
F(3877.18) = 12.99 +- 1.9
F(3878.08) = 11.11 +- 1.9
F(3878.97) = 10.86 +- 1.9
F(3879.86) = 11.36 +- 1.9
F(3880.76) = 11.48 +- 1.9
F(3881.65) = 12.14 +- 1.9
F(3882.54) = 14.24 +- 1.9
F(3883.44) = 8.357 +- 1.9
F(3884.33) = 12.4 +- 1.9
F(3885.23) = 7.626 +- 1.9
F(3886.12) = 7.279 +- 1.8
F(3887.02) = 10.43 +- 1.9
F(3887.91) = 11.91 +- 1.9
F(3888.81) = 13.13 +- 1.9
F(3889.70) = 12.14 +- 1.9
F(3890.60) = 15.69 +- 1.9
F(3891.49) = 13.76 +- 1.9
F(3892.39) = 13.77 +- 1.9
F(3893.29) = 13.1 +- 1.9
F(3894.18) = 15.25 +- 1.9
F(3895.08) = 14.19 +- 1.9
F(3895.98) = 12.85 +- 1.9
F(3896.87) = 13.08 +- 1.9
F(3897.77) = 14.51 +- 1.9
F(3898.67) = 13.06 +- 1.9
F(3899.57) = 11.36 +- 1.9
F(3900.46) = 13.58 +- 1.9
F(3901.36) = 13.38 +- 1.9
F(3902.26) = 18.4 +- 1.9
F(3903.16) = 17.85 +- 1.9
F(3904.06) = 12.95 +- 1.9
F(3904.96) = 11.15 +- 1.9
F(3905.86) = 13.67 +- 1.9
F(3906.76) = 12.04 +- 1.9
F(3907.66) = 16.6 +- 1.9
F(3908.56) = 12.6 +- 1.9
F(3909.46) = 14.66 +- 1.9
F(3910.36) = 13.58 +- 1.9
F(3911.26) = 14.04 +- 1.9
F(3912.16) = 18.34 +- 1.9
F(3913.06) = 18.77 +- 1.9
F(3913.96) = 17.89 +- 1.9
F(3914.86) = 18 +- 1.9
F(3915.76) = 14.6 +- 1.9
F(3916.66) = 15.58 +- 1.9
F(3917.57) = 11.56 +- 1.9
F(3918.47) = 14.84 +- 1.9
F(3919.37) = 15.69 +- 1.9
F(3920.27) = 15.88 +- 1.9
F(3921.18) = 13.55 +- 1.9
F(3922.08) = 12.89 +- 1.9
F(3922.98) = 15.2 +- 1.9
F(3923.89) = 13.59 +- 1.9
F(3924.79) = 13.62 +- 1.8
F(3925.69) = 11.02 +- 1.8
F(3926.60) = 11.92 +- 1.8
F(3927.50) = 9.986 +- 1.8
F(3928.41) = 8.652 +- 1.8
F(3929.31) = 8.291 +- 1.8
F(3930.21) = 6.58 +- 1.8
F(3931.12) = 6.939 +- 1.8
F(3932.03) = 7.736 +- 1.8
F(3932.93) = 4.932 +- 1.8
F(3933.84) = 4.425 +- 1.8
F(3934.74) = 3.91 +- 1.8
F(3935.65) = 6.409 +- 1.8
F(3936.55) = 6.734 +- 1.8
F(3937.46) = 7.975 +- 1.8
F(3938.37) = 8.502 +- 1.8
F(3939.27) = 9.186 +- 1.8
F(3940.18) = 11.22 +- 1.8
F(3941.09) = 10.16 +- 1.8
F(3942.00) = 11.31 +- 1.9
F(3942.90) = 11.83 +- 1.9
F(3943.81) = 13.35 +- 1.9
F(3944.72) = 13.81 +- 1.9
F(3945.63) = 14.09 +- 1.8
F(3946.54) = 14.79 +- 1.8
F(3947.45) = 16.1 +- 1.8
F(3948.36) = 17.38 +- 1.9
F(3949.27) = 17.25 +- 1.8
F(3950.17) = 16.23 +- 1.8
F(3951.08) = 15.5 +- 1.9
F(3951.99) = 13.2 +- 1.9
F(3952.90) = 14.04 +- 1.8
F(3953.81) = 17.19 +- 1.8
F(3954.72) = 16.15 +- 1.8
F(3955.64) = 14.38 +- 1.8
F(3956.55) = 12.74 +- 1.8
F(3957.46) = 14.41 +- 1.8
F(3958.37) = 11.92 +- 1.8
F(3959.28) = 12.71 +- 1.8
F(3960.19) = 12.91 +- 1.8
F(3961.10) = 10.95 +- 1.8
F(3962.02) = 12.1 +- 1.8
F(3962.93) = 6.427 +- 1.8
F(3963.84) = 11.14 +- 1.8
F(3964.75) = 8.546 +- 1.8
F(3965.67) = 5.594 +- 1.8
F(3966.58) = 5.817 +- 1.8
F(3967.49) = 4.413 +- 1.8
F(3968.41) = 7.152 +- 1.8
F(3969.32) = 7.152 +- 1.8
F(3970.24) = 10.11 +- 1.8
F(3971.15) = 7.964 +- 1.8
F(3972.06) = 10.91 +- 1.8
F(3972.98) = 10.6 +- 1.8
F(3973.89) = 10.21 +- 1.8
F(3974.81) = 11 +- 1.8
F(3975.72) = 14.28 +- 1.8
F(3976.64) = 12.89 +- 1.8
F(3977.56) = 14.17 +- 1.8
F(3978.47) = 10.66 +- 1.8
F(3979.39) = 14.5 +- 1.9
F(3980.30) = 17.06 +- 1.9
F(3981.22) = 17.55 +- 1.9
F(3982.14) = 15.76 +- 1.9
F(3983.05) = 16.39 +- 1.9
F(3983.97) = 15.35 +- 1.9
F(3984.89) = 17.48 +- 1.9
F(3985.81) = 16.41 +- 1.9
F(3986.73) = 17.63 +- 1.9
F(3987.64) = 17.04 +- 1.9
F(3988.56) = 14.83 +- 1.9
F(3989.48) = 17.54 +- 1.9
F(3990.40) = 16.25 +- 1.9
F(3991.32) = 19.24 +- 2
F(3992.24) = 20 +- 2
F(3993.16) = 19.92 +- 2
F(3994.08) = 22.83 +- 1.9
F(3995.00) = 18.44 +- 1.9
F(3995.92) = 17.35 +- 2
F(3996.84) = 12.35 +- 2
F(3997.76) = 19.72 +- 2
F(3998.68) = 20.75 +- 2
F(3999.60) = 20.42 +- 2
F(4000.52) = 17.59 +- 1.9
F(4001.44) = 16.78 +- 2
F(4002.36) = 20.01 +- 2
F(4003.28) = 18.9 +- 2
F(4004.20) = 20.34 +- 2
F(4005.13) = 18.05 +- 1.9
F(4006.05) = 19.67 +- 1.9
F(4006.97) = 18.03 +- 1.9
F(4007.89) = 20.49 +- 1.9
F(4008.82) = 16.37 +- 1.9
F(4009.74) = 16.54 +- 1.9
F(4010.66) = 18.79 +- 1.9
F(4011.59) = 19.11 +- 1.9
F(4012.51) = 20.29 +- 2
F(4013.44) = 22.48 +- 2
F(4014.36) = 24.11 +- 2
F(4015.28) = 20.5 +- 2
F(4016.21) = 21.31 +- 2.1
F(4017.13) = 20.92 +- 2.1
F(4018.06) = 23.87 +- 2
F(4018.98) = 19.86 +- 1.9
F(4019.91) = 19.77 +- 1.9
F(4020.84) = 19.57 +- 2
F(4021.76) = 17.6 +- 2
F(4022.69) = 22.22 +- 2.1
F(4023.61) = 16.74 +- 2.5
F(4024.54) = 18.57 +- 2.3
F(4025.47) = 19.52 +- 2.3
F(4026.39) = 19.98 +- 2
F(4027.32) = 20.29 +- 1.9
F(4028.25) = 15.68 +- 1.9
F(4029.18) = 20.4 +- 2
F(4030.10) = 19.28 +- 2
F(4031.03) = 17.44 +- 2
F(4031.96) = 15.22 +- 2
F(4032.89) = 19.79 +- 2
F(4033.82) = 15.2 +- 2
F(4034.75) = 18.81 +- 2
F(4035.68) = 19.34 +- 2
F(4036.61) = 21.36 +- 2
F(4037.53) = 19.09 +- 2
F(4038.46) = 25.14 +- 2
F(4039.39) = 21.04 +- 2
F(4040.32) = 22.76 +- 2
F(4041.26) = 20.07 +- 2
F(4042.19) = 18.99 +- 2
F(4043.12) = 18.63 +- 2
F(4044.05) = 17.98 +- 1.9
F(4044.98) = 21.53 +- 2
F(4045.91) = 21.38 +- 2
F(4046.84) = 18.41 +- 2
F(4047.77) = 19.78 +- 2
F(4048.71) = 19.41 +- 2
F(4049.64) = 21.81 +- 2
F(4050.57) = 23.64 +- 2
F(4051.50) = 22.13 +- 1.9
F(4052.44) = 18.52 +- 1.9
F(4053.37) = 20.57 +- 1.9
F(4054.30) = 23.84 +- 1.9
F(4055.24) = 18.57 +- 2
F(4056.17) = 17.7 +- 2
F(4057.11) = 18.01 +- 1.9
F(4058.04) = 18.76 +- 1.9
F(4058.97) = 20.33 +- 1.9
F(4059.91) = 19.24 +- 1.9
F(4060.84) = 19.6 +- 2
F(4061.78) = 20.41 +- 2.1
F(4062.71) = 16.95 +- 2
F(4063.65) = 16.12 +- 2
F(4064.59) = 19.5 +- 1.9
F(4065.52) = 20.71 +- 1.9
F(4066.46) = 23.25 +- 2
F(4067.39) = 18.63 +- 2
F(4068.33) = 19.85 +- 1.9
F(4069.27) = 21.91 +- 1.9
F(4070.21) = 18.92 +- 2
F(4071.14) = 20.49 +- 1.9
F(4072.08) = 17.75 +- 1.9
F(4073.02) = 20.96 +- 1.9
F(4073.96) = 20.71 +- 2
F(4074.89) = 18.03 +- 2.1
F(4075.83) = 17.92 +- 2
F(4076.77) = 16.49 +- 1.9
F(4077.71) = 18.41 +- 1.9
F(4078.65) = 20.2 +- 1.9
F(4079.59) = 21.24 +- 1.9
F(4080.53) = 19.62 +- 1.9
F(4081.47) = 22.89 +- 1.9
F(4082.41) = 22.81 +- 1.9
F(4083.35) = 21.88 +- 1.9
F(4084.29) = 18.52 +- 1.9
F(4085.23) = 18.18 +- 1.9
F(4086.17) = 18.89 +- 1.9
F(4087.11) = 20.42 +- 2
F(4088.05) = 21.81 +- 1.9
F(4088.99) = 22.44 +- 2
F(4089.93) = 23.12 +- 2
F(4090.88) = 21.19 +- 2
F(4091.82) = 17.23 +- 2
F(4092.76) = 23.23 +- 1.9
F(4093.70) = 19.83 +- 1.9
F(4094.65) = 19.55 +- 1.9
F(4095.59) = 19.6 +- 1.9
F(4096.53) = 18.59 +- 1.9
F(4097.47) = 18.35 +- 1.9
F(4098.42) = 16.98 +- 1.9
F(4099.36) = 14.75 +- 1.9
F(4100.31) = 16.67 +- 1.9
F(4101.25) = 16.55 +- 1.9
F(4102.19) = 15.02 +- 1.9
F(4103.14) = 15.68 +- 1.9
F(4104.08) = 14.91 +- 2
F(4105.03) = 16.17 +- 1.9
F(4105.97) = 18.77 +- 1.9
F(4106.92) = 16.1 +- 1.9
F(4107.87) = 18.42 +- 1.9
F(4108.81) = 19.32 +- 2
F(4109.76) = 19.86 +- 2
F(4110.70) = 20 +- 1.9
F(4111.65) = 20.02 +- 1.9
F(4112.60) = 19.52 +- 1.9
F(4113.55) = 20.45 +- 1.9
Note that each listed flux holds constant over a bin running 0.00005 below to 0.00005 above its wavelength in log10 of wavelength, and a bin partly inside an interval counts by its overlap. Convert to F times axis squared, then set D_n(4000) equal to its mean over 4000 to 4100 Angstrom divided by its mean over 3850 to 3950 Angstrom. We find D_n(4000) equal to 1.7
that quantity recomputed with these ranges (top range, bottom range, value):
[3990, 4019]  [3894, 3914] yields 1.42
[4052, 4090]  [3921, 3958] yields 1.82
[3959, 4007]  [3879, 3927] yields 1.12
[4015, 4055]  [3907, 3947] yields 1.77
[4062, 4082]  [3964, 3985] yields 1.79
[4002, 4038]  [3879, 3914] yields 1.55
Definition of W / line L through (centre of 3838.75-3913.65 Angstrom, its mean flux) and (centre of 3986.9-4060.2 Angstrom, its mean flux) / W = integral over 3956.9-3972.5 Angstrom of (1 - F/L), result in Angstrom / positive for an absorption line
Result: 6.8 Angstrom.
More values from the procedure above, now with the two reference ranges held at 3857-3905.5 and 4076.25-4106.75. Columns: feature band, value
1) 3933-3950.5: 4.2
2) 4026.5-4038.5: -1.1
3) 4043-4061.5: -2.2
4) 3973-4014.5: -3.1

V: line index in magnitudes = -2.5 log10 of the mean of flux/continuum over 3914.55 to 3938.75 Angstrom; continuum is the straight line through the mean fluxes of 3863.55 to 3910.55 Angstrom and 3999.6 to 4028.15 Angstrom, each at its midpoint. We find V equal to 0.36 mag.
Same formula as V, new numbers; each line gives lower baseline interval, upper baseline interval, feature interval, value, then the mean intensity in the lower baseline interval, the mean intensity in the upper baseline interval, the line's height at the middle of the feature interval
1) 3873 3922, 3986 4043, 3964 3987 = 0.41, 13.5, 19.2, 17.3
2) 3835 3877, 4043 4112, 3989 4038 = -0.12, 11.8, 19.4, 17.2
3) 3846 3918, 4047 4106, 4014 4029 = -0.14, 13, 19.4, 17.6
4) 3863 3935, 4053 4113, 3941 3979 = 0.23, 12.7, 19.2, 14.9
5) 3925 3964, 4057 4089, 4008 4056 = -0.17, 11.3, 19.8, 17.1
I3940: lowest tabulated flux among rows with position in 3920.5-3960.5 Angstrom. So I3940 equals 3.91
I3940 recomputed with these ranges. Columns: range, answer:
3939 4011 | 4.413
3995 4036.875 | 12.35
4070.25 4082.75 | 16.49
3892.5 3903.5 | 11.36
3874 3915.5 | 7.279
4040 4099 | 16.12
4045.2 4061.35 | 17.7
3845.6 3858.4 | 8.787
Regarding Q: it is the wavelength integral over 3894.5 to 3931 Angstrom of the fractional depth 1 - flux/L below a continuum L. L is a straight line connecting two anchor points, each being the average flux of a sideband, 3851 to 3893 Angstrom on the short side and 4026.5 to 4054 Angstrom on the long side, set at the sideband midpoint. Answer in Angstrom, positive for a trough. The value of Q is 1.1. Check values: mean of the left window 12.3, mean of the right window 19.8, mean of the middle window 13.7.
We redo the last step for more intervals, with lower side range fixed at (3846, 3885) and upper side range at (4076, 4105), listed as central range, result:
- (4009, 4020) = -2.4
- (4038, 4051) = -2.2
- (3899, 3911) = -0.4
